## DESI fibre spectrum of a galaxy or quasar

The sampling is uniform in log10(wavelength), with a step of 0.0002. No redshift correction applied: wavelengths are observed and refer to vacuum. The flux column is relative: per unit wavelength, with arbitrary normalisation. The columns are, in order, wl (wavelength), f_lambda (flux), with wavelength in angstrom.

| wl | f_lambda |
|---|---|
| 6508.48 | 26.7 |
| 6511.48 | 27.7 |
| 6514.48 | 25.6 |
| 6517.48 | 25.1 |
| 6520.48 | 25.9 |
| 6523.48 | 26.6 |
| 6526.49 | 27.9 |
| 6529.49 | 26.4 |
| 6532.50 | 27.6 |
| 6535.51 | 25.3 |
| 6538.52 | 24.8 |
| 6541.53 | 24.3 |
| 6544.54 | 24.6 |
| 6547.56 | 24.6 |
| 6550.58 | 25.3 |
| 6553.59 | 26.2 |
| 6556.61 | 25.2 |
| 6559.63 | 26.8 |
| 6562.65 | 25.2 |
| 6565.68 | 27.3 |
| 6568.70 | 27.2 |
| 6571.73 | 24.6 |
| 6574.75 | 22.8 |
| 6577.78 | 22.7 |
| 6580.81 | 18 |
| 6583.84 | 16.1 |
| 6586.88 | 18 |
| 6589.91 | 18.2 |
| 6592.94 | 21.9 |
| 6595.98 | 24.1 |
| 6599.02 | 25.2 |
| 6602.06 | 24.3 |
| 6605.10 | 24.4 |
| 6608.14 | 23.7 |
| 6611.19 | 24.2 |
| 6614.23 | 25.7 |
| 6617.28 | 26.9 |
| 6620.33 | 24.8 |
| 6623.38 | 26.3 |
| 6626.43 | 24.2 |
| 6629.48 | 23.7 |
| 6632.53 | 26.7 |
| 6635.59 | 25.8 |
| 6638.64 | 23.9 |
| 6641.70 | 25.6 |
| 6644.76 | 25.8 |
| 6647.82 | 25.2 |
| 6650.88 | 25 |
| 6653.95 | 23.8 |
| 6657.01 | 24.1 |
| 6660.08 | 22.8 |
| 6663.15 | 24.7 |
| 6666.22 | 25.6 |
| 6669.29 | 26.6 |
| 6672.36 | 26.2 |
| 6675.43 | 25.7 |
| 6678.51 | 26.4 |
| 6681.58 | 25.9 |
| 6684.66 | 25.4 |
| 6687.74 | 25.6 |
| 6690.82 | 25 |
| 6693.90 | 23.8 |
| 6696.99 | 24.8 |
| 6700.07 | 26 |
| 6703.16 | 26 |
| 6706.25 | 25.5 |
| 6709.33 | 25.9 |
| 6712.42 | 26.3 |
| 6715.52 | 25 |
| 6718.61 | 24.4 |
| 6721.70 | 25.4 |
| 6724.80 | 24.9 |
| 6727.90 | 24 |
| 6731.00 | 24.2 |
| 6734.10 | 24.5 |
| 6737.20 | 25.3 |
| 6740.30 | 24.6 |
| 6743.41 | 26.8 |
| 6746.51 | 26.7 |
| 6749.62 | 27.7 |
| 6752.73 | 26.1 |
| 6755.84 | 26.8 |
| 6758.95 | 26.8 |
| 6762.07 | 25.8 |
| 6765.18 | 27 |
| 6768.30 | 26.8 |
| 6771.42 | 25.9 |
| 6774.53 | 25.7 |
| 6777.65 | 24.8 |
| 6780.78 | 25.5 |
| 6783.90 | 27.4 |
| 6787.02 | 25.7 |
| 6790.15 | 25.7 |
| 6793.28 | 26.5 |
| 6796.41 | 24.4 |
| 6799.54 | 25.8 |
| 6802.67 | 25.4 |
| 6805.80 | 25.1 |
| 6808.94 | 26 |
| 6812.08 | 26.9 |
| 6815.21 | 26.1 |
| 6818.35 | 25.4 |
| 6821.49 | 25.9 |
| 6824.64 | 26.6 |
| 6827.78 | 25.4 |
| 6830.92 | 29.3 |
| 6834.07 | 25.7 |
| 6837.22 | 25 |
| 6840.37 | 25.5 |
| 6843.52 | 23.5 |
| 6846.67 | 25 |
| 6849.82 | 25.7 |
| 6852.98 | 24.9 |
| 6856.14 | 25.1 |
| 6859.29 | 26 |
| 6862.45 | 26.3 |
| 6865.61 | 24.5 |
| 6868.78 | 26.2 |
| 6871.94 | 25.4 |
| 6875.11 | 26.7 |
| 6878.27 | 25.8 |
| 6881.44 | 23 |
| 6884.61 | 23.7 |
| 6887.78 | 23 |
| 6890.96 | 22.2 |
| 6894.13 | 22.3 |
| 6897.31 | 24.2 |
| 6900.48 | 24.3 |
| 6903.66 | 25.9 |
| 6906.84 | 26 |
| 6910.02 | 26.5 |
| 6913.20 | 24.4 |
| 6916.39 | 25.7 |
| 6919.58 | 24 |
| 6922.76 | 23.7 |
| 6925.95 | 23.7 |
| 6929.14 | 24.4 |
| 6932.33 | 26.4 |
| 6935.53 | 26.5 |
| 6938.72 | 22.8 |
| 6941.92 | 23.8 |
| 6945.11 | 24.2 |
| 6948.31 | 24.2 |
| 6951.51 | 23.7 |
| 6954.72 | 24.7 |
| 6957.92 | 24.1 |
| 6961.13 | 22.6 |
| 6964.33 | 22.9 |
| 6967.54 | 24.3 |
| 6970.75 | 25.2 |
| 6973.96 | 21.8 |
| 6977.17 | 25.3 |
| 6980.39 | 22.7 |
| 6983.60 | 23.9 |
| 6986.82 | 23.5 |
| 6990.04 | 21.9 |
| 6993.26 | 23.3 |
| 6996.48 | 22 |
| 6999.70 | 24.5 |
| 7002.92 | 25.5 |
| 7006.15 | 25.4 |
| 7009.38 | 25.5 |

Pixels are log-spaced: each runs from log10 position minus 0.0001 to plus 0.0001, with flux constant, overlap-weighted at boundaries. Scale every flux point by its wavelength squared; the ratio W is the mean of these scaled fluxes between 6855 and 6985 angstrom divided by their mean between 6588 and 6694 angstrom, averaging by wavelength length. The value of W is 1.07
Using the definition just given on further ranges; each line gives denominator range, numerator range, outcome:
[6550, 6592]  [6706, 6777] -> 1.18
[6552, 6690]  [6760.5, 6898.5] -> 1.11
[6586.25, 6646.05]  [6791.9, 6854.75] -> 1.13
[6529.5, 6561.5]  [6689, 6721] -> 1.04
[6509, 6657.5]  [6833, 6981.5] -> 1.10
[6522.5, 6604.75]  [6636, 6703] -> 1.08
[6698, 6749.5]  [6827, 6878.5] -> 1.05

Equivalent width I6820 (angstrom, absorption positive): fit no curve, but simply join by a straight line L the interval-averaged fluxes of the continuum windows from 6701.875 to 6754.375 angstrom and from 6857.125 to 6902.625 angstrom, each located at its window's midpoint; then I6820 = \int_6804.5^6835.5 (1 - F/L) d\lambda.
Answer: -1.64 angstrom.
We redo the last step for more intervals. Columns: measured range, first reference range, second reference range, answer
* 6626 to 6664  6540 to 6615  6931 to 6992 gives -1.7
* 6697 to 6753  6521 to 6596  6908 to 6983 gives -3.1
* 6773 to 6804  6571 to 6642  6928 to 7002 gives -2.7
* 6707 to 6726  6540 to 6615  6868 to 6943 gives -1.0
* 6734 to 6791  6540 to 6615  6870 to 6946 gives -4.7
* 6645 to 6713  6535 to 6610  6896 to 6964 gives -4.0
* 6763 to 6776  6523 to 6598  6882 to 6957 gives -1.1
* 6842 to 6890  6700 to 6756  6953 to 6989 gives -0.9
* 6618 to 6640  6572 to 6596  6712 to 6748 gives -3.4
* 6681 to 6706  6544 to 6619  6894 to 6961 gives -1.4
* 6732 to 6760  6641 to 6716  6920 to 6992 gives -1.3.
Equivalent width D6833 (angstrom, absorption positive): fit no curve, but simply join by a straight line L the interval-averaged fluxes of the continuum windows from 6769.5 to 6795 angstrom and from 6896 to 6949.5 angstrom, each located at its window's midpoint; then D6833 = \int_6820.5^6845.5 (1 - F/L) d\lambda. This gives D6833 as -0.35 angstrom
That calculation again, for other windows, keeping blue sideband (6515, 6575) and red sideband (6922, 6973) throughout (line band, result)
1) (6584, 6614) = 3.6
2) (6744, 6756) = -0.9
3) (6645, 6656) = 0.2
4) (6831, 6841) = -0.6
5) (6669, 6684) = -0.5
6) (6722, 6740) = 0.3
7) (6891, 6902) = 0.4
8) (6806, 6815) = -0.5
